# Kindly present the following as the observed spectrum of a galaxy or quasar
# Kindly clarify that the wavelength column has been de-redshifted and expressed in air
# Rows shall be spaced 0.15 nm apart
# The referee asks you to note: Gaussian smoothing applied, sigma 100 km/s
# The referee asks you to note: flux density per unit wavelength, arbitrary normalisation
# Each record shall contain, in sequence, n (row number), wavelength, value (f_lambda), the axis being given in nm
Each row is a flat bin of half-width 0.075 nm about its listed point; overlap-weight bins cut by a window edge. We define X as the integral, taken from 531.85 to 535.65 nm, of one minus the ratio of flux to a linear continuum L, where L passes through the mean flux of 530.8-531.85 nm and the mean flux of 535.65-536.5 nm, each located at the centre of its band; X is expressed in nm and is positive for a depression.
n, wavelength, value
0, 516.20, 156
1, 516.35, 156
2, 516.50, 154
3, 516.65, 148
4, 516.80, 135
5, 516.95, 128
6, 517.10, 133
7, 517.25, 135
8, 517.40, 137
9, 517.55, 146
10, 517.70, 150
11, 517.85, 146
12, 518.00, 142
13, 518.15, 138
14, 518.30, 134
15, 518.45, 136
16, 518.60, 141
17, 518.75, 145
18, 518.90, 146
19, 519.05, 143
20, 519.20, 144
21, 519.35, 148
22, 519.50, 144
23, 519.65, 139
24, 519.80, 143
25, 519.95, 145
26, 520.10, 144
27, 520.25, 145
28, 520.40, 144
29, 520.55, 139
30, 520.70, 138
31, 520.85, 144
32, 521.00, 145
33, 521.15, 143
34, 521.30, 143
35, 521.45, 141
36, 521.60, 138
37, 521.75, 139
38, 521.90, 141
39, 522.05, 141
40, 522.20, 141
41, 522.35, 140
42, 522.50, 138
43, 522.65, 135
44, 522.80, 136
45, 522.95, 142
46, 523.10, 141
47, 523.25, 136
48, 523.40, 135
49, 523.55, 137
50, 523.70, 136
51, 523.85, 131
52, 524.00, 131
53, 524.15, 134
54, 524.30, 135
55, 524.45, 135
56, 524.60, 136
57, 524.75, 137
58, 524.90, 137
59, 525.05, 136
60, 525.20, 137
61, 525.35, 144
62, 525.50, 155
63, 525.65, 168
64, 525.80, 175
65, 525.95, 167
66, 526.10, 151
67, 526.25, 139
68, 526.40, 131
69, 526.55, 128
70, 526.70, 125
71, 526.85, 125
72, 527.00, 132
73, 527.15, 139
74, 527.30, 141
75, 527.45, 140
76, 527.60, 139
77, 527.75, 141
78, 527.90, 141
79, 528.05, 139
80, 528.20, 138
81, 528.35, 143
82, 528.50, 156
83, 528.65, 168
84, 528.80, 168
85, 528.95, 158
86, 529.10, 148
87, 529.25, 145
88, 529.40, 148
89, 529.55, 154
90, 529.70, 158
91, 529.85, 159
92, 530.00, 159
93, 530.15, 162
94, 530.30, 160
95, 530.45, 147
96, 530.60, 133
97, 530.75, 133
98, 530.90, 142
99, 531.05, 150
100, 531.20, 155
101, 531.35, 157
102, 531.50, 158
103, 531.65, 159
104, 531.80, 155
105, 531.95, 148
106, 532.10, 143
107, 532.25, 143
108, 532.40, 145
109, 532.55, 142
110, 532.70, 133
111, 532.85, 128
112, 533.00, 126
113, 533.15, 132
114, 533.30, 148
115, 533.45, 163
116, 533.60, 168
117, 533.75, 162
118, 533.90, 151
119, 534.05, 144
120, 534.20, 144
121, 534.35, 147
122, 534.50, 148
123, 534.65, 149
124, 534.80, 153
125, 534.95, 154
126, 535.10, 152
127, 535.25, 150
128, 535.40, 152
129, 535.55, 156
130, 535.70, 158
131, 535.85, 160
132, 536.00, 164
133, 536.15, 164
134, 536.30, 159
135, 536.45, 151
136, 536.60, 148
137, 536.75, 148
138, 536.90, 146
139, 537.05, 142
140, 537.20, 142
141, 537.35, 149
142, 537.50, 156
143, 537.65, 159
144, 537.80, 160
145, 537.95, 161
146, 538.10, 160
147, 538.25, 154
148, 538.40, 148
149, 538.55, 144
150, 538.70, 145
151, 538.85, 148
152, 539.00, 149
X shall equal 0.22 nm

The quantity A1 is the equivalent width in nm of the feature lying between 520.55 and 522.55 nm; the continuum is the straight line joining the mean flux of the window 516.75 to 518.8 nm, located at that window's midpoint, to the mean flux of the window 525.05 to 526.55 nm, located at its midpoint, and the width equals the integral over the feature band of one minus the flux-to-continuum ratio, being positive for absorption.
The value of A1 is 0.045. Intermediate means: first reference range 139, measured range 141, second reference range 150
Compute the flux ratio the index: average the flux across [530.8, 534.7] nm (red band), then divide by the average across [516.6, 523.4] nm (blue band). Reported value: 1.05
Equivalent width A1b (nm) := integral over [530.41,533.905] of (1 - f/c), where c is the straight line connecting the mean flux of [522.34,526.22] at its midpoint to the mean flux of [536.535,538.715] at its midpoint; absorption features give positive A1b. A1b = 0.01 nm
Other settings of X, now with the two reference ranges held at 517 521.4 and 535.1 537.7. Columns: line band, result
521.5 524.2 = 0.13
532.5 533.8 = 0.06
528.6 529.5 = -0.04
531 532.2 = -0.02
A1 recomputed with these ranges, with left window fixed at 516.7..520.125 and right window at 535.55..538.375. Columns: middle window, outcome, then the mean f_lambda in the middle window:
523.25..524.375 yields 0.08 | 134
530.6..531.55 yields 0.02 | 148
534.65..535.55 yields 0.00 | 152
